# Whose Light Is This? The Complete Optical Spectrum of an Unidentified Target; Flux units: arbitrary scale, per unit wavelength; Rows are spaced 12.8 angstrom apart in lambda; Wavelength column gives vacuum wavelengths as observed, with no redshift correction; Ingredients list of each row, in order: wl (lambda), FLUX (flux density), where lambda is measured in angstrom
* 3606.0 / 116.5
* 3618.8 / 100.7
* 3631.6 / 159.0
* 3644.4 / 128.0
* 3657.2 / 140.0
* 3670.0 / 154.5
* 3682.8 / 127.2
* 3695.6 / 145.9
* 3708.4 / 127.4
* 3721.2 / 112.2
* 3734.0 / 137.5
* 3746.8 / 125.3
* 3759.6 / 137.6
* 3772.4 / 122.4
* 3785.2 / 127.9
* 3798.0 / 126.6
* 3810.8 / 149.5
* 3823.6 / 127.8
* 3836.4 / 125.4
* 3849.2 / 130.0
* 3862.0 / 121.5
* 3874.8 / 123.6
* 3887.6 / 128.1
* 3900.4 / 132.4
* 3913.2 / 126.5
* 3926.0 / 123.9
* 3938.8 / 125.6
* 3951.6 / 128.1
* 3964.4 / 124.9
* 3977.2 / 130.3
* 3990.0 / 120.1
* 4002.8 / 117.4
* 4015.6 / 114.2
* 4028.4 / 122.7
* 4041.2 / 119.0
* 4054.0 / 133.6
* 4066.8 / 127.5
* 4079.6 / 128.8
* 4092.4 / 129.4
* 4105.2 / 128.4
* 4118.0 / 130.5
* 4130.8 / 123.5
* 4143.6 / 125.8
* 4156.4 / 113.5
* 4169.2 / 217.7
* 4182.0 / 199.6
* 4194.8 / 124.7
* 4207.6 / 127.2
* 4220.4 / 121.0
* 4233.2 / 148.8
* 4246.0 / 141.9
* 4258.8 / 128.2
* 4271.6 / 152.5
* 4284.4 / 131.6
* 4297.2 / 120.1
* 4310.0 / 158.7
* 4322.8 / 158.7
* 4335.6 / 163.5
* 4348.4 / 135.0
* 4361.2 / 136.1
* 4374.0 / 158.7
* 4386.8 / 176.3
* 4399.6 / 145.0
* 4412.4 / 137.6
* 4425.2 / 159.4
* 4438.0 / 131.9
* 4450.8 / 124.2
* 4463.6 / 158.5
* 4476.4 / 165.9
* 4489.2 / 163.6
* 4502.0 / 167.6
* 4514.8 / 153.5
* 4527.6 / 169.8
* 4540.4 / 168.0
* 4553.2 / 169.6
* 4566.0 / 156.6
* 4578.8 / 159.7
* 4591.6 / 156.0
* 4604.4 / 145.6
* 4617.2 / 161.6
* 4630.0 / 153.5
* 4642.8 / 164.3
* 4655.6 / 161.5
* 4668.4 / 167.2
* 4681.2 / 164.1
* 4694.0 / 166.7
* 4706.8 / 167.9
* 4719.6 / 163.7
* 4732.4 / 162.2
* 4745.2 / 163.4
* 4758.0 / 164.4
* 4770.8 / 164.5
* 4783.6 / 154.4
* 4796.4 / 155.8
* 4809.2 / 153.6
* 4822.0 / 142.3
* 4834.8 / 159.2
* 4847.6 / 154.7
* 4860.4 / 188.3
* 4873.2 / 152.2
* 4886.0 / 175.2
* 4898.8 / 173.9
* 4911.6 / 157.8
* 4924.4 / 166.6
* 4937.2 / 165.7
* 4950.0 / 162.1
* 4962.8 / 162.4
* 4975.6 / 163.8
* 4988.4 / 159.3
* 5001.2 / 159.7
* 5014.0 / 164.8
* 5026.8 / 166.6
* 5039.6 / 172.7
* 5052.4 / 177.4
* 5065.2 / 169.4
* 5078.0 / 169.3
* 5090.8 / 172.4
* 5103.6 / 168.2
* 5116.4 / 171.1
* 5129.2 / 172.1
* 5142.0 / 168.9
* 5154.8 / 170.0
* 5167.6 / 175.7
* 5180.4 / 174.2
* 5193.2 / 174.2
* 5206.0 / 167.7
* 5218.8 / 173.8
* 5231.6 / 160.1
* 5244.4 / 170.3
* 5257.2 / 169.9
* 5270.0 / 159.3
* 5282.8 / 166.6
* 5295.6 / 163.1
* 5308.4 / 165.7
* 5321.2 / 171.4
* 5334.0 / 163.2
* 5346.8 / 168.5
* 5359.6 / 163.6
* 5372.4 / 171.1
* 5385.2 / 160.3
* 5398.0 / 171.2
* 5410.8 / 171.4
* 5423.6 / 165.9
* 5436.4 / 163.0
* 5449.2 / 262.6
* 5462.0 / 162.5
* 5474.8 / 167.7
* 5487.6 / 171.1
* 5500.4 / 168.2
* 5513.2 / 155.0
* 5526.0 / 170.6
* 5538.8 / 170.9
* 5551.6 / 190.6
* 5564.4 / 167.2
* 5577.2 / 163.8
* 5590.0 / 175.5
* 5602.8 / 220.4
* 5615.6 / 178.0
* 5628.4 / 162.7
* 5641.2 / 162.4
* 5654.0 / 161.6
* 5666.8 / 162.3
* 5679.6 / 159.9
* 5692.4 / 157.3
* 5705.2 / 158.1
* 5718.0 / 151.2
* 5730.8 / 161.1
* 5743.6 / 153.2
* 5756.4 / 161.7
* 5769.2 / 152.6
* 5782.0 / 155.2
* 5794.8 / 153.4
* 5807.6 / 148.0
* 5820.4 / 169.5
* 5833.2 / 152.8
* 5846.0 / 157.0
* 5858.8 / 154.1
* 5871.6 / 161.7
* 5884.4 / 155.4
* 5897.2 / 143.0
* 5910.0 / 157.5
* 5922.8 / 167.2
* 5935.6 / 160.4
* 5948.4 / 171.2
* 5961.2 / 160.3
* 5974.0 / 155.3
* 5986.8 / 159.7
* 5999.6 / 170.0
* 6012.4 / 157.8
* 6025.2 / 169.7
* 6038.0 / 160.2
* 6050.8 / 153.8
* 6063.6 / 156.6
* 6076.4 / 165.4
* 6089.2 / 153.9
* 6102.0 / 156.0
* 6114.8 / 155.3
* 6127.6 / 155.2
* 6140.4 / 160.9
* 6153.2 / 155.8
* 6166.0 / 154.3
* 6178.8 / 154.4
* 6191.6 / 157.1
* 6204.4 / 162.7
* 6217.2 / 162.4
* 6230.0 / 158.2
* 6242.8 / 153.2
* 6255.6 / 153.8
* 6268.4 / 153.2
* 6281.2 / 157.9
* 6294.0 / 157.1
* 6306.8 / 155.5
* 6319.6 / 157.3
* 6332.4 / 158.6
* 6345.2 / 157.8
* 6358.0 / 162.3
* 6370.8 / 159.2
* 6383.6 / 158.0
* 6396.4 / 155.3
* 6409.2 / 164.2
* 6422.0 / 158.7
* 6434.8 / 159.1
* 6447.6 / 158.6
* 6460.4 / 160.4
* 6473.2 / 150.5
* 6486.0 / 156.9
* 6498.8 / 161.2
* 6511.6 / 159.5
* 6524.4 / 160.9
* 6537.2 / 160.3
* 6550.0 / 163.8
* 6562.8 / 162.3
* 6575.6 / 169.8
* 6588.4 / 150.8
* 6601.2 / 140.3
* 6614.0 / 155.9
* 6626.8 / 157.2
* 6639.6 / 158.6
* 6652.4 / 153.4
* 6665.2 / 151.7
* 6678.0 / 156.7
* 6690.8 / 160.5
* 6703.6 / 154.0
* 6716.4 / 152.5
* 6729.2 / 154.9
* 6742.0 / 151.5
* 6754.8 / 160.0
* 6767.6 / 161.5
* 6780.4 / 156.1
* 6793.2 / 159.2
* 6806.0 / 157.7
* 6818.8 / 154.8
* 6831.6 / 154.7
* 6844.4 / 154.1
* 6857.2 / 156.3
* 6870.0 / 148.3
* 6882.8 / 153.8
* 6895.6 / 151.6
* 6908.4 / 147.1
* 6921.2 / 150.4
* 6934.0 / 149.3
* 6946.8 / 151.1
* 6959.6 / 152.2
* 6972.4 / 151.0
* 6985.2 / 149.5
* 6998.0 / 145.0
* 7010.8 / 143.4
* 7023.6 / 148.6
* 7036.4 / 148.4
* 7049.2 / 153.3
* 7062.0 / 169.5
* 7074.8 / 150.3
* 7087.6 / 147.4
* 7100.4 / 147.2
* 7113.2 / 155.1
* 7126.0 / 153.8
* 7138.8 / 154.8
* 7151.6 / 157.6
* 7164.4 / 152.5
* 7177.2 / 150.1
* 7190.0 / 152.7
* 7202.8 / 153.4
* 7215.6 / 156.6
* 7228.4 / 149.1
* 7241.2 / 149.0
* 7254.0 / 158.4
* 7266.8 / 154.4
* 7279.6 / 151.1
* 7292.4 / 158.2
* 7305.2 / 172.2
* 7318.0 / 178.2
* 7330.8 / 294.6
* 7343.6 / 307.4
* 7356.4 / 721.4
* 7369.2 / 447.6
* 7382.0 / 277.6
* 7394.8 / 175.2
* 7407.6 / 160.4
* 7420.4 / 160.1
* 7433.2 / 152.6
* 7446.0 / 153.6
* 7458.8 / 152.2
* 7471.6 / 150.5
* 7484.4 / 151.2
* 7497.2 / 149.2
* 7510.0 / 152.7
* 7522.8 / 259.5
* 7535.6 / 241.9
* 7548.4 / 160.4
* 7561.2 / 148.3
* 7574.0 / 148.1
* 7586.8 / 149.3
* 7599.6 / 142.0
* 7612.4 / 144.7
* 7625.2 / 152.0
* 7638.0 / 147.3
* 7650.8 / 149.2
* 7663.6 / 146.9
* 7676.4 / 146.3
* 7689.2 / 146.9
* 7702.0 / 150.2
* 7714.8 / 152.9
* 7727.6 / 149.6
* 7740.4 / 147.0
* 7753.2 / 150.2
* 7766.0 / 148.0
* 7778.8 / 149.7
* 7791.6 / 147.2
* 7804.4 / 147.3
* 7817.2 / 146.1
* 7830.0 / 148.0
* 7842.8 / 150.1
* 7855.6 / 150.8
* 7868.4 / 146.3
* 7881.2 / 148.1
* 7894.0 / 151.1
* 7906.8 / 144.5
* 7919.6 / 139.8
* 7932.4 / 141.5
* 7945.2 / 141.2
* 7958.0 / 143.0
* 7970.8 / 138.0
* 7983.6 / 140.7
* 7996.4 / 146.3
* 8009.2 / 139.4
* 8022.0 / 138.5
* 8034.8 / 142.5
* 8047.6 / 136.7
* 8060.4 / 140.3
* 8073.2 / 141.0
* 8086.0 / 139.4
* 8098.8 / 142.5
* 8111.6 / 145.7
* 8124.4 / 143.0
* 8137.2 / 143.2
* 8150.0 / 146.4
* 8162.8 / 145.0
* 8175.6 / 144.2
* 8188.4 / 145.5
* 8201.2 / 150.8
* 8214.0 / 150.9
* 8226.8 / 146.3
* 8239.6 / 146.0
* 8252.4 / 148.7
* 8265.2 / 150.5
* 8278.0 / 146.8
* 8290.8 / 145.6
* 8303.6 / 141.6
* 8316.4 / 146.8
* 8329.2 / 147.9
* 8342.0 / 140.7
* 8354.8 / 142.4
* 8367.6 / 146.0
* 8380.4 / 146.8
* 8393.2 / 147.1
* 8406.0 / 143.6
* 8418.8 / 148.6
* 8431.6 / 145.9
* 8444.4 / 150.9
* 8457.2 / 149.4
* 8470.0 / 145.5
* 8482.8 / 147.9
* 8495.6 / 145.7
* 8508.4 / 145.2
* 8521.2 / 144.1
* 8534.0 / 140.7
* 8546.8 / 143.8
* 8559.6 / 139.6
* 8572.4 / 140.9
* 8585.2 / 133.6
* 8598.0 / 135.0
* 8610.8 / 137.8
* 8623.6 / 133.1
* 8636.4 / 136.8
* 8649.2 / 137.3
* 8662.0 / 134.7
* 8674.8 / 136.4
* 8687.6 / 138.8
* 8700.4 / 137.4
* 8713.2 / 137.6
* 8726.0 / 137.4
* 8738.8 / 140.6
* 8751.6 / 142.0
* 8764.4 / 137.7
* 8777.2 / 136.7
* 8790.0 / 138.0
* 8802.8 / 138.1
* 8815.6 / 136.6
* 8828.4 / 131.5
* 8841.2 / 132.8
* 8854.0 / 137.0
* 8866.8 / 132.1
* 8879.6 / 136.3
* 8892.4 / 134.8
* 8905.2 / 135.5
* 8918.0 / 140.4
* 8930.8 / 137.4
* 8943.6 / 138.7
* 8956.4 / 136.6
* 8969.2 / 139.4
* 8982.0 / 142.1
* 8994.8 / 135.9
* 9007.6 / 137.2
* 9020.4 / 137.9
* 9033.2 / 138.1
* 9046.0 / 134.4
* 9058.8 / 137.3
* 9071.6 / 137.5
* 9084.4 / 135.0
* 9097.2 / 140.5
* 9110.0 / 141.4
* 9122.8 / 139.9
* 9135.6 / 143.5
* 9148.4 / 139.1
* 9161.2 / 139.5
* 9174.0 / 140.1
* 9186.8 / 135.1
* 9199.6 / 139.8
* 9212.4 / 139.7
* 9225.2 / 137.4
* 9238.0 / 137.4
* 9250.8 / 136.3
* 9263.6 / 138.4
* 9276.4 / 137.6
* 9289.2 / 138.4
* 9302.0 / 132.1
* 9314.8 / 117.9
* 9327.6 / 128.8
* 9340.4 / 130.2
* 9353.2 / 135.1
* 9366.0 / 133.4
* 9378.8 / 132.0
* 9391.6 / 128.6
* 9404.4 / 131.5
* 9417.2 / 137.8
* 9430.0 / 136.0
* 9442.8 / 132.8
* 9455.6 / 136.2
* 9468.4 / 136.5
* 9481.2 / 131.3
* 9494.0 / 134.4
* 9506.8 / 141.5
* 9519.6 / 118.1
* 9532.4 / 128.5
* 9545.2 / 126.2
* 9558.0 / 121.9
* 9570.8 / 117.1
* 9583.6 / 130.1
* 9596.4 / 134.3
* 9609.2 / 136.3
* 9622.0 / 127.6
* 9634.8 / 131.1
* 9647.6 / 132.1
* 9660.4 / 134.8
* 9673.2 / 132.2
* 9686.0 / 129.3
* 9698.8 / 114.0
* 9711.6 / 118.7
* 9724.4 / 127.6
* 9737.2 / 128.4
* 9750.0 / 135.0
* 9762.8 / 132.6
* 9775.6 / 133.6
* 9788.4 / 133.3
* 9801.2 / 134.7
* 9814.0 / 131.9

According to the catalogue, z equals 0.12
